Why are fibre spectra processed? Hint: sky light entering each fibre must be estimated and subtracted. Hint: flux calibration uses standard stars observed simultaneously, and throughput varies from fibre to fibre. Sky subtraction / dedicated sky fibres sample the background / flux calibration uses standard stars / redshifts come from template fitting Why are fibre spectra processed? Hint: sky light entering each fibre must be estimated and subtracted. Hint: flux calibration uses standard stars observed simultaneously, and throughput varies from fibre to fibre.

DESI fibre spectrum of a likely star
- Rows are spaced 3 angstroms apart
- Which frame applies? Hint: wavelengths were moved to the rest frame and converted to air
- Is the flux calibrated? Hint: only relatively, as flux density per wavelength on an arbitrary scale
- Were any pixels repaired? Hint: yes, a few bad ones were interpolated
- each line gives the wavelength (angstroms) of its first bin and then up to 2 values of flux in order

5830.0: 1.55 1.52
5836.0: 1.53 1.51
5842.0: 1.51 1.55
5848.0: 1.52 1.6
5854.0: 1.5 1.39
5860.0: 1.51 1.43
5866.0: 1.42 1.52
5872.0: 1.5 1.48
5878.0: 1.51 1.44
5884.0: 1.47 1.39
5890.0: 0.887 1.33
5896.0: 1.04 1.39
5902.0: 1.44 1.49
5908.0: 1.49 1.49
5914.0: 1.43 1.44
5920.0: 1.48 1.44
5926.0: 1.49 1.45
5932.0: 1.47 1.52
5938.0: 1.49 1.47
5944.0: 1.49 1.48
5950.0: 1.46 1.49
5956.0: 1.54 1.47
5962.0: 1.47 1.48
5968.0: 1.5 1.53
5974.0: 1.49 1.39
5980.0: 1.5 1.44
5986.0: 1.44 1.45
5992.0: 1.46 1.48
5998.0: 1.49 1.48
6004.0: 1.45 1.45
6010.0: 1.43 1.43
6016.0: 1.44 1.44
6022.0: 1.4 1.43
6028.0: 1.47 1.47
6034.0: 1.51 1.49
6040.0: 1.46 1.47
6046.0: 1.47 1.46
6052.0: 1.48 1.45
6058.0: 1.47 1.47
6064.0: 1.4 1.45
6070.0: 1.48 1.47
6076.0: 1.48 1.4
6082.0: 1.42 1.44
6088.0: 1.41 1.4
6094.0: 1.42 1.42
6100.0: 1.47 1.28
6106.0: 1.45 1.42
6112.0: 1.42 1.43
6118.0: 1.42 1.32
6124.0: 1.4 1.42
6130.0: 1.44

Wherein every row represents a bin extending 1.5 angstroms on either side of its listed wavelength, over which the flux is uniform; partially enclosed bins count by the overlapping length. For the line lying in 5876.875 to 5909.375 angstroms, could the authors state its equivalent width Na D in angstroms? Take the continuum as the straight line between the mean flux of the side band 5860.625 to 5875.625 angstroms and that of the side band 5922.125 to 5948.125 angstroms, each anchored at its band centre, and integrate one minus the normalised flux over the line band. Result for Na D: 2.74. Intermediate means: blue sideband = 1.47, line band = 1.35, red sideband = 1.48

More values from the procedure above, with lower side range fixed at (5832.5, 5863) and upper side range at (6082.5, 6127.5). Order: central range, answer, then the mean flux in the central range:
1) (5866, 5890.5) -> 1.24 angstroms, 1.42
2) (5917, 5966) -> -0.23 angstroms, 1.48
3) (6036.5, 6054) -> -0.47 angstroms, 1.47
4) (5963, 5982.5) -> -0.25 angstroms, 1.48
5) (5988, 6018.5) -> -0.15 angstroms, 1.46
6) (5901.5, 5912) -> 0.04 angstroms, 1.48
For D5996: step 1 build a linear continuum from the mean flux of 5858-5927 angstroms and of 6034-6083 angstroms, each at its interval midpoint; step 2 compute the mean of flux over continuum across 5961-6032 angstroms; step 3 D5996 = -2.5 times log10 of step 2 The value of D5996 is -0.012 mag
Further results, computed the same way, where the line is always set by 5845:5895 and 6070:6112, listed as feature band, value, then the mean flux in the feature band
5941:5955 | -0.04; 1.48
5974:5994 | -0.02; 1.45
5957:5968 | -0.04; 1.48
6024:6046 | -0.04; 1.47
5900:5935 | -0.03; 1.47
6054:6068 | -0.02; 1.45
